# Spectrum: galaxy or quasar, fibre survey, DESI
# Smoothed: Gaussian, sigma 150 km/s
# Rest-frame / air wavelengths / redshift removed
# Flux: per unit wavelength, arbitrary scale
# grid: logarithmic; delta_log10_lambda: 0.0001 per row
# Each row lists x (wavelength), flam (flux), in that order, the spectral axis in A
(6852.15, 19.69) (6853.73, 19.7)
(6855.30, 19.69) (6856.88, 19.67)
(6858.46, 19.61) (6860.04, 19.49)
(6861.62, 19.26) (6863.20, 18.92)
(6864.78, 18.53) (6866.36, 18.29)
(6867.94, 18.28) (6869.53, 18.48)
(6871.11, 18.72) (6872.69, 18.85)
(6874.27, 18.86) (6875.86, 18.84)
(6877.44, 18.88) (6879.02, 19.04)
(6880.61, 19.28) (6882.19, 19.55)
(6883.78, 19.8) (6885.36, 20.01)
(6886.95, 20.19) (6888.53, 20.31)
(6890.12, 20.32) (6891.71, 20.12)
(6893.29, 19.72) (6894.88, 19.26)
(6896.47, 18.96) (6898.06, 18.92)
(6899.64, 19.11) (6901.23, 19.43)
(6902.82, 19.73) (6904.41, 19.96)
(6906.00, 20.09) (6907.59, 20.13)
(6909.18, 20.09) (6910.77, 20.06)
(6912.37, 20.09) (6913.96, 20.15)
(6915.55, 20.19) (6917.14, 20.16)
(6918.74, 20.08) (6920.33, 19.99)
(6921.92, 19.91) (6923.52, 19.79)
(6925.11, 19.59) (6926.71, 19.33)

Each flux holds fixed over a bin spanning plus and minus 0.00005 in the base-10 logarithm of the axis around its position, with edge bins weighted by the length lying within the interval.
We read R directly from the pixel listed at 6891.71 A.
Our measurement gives 20.12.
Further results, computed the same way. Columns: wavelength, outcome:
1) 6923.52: 19.79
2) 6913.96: 20.15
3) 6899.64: 19.11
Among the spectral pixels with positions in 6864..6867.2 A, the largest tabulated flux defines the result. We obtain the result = 18.53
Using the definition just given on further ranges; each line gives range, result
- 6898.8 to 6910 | 20.13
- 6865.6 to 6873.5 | 18.85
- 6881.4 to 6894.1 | 20.32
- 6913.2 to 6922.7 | 20.19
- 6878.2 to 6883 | 19.55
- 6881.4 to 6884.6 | 19.8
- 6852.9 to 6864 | 19.7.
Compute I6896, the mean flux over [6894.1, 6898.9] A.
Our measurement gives 19.1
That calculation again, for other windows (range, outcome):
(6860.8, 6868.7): 18.7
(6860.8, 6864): 19.1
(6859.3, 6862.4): 19.4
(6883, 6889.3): 20.1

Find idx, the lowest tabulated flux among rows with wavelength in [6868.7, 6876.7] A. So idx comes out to 18.48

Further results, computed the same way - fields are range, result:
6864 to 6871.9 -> 18.28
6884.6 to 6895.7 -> 19.26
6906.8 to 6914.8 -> 20.06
